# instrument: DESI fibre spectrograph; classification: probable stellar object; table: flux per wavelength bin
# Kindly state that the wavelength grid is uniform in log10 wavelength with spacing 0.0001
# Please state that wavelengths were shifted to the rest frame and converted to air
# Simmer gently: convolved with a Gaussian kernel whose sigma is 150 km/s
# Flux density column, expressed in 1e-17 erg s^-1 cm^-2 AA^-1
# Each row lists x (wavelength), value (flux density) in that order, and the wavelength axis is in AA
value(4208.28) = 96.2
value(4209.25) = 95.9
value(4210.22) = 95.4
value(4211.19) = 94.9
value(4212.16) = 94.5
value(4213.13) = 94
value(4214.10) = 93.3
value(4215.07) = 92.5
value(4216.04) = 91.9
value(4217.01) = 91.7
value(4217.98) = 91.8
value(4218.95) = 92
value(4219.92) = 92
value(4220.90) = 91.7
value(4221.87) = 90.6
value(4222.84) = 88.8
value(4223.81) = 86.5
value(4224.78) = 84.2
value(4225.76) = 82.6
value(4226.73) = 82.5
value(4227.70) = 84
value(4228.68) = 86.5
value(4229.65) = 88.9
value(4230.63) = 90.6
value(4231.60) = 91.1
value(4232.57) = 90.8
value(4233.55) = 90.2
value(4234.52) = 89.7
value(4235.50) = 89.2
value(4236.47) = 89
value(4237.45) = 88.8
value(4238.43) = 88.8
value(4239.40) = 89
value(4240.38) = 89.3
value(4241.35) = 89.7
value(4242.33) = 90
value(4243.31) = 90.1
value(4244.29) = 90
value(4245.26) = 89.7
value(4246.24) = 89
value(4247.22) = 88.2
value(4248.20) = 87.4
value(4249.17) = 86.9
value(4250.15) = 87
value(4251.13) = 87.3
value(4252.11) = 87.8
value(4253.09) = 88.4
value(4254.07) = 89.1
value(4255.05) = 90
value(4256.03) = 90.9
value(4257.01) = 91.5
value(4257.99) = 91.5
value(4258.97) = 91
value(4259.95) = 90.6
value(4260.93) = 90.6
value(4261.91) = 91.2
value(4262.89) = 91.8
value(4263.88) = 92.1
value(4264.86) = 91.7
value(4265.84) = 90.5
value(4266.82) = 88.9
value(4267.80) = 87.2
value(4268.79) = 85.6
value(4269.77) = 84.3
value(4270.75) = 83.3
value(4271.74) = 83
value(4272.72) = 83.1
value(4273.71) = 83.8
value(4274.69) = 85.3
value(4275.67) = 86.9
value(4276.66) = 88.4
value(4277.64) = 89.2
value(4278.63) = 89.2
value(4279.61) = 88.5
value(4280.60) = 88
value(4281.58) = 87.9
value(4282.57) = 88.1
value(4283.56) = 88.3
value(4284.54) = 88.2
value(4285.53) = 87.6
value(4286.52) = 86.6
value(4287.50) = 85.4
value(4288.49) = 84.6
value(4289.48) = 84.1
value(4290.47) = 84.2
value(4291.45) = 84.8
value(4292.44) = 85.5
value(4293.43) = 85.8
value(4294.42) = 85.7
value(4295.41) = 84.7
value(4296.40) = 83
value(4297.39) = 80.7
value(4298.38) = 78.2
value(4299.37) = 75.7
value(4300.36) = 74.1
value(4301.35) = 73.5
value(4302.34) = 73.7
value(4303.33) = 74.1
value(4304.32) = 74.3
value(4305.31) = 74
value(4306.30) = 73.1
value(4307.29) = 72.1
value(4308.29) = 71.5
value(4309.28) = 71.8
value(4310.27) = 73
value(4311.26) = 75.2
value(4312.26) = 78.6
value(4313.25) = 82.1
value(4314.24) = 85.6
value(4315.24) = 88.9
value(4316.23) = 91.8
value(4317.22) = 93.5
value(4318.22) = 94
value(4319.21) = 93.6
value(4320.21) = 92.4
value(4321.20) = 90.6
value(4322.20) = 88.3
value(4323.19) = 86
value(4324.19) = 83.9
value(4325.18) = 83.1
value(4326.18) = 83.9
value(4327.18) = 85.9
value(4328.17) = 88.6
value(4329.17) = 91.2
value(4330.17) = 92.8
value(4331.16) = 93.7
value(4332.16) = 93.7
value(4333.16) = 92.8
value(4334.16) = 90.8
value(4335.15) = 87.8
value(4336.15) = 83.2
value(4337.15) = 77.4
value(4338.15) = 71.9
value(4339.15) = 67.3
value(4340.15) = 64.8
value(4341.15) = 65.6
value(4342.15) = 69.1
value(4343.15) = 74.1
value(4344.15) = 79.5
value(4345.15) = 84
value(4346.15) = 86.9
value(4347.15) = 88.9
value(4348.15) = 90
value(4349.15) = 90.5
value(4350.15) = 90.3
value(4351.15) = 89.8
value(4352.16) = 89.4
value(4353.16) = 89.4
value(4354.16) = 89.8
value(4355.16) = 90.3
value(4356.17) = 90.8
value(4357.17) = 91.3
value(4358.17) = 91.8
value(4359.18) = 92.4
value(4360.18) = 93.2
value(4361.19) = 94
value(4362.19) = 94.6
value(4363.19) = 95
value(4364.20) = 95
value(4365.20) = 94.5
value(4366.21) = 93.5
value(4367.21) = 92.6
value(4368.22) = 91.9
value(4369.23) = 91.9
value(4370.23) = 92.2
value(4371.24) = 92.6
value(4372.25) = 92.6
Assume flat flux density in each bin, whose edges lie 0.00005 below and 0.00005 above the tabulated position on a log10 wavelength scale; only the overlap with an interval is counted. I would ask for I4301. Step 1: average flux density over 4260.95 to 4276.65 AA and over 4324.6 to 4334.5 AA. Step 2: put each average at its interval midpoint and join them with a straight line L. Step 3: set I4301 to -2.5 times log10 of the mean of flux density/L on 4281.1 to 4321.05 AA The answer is 0.08 mag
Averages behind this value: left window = 87.4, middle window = 82.3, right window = 89.6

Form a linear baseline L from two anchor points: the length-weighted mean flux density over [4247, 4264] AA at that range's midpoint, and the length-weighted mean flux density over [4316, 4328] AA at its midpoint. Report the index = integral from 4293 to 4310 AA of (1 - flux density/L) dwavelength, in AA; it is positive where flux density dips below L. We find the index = 2.4 AA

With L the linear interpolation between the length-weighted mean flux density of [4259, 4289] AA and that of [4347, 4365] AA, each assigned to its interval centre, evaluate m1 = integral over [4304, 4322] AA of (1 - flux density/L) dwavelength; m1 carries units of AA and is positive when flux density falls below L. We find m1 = 1.5 AA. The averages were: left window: 87.7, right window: 91.6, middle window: 82.2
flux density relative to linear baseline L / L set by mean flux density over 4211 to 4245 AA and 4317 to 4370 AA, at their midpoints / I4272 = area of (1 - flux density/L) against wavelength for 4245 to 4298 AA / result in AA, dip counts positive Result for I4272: 0.9 AA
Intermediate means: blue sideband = 89.7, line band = 87.4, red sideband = 87.6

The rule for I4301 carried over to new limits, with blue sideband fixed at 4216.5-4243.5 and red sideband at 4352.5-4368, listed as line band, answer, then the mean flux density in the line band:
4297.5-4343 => 0.126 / 81.4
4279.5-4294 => 0.050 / 86.4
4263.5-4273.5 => 0.039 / 86.8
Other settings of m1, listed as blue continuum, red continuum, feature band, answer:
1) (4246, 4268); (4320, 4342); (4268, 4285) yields 0.3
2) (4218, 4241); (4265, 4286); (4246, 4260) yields -0.2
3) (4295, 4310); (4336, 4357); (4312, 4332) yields -2.6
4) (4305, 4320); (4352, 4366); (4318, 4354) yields 0.7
